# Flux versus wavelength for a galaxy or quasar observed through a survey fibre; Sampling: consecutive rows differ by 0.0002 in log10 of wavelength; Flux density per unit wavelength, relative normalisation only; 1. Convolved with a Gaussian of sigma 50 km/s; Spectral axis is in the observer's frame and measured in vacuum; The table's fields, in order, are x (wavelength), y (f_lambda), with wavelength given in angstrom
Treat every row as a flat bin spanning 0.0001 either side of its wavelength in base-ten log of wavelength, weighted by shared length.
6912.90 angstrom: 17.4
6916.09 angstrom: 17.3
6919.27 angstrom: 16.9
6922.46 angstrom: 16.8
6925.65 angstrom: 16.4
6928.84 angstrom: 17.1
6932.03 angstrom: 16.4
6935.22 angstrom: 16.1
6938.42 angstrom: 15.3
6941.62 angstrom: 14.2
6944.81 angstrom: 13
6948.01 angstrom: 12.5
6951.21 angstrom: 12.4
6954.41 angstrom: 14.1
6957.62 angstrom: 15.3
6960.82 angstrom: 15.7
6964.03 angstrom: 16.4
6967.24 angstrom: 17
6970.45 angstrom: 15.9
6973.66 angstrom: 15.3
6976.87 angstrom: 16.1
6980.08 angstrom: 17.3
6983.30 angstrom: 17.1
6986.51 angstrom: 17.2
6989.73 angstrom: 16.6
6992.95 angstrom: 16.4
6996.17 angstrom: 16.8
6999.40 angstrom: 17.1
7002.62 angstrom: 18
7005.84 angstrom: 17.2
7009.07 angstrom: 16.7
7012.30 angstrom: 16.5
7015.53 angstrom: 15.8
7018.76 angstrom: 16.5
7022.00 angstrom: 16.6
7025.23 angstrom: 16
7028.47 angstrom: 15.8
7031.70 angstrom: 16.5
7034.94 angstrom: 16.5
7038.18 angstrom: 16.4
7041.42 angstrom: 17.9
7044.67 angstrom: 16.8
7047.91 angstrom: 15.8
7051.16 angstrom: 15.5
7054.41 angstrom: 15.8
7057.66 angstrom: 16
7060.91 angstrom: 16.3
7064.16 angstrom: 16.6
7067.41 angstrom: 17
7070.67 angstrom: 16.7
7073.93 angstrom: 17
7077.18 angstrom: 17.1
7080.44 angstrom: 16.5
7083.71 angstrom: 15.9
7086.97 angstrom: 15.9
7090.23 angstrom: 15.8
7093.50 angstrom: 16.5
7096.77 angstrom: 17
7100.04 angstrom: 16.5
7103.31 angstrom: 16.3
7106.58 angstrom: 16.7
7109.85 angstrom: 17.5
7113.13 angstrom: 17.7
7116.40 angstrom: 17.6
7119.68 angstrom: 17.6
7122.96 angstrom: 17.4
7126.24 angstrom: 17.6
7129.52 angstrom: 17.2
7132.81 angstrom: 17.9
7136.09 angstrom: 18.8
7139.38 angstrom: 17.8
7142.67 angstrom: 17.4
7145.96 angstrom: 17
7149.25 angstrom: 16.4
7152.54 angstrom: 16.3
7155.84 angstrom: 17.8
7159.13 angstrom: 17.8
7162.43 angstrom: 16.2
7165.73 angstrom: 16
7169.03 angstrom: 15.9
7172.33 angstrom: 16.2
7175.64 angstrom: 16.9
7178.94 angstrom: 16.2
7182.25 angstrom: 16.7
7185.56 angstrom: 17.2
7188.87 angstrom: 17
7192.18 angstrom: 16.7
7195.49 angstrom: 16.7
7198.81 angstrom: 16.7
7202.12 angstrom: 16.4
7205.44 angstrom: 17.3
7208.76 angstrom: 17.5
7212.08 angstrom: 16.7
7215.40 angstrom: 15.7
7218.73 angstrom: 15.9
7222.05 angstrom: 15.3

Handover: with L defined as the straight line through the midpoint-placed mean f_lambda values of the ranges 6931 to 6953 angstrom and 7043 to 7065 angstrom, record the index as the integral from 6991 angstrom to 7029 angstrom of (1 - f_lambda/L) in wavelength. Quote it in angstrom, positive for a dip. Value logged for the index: -3.2 angstrom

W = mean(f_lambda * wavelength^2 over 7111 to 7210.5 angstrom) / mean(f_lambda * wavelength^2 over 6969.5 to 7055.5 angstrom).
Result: 1.1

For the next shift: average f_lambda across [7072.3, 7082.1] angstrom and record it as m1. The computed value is 16.9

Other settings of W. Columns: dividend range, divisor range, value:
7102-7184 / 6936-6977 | 1.21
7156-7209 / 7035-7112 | 1.04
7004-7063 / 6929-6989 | 1.08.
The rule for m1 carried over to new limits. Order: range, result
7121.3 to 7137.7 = 17.8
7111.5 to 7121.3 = 17.6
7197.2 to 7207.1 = 16.8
